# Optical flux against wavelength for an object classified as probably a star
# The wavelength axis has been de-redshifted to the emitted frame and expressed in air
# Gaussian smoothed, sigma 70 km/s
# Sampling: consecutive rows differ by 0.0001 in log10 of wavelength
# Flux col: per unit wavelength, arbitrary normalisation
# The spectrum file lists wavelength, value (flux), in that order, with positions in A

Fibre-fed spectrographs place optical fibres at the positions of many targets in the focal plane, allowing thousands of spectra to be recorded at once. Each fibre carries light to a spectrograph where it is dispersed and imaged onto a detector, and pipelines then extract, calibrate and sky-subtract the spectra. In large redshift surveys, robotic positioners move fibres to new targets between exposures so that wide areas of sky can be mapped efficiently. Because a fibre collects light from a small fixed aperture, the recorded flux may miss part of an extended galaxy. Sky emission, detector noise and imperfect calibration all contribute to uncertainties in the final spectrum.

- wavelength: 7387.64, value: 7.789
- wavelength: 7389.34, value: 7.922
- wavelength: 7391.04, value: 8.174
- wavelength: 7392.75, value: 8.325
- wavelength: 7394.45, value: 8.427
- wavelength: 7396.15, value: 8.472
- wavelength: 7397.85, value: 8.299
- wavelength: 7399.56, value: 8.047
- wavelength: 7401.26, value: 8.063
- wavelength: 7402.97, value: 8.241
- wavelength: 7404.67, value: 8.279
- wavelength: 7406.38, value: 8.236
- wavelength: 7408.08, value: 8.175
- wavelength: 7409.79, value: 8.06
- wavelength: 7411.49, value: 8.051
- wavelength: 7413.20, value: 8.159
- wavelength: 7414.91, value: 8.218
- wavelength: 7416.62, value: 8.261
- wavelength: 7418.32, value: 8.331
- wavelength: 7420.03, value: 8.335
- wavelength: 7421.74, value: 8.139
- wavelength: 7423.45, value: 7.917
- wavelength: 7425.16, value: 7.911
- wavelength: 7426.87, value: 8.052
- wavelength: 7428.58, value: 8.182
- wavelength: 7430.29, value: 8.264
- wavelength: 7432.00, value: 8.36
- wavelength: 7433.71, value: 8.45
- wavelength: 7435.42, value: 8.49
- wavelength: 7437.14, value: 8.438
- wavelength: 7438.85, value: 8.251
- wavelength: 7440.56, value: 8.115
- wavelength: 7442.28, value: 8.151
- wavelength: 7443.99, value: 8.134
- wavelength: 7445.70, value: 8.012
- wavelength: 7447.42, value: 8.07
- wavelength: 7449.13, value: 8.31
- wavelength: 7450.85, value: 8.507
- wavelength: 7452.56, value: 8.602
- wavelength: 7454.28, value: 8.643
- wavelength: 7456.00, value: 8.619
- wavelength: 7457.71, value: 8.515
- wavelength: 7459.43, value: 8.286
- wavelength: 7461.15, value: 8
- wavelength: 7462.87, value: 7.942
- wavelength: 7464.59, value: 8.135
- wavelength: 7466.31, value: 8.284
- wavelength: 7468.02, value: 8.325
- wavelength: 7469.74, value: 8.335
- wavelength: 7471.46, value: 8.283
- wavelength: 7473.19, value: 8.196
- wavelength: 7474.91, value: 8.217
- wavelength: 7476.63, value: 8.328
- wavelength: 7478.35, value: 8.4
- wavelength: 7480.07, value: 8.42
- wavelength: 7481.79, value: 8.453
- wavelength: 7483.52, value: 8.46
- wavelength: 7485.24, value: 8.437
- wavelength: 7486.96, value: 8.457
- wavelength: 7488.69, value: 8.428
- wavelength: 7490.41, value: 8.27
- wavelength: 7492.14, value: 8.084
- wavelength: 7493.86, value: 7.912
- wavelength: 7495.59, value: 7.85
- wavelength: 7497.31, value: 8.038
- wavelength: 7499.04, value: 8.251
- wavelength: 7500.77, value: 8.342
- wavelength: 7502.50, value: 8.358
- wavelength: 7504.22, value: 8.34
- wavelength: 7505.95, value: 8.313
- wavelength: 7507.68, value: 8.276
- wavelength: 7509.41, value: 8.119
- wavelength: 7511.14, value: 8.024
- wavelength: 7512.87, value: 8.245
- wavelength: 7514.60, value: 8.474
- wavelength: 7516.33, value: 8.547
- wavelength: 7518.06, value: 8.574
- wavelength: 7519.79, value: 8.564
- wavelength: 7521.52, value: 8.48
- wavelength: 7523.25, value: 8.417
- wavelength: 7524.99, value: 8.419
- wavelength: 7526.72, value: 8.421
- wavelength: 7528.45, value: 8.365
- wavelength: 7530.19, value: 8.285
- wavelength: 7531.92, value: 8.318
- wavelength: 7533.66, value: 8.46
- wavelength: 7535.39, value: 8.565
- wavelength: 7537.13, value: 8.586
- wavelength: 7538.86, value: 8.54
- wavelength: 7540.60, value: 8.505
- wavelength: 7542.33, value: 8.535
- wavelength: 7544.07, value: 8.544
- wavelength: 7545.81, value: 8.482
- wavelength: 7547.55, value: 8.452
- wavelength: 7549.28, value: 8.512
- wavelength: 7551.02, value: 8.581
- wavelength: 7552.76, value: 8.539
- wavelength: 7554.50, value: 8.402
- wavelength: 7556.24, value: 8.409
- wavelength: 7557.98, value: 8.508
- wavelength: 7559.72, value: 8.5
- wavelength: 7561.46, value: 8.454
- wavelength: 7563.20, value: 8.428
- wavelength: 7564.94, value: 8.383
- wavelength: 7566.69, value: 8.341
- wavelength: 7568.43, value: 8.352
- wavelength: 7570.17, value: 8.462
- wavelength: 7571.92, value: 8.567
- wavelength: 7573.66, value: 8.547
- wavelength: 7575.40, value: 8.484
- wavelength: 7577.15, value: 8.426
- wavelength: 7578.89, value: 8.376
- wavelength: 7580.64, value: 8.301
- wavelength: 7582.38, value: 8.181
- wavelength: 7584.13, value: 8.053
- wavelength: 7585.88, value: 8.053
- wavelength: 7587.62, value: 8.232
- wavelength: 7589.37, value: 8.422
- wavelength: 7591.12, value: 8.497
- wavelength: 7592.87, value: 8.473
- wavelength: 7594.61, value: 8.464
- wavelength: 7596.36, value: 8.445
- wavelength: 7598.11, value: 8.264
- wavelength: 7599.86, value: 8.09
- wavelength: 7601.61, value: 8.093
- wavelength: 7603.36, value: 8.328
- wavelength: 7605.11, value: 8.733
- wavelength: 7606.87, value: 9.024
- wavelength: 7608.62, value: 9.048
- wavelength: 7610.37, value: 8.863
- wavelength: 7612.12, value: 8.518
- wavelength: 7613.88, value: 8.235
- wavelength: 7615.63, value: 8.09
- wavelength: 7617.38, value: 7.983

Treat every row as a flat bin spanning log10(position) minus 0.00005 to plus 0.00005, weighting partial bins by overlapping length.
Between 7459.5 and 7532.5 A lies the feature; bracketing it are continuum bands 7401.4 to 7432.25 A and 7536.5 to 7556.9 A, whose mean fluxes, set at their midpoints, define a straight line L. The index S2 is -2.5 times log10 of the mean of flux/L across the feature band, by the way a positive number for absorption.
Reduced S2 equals 0.01 mag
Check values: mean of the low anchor 8.17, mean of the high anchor 8.51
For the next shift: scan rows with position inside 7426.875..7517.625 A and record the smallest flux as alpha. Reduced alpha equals 7.85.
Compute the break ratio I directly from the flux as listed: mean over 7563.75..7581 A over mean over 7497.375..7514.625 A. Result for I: 1.02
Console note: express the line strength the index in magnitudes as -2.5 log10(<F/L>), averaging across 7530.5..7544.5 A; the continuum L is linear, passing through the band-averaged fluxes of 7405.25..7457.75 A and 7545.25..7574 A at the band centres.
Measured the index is -0.01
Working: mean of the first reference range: 8.25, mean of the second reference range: 8.46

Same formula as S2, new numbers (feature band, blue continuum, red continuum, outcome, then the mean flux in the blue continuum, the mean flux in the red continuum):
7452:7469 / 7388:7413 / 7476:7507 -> -0.010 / 8.19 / 8.29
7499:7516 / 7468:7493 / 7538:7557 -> 0.016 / 8.34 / 8.5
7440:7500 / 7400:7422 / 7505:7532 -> 0.002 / 8.2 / 8.37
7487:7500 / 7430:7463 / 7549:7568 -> 0.031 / 8.32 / 8.45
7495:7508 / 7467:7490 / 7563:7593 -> 0.018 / 8.36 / 8.36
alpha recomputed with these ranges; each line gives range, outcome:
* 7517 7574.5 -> 8.285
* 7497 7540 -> 8.024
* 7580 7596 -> 8.053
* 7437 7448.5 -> 8.012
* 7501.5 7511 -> 8.119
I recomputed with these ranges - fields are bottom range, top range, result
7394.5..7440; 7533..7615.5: 1.03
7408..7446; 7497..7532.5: 1.02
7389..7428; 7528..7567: 1.03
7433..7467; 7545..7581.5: 1.02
